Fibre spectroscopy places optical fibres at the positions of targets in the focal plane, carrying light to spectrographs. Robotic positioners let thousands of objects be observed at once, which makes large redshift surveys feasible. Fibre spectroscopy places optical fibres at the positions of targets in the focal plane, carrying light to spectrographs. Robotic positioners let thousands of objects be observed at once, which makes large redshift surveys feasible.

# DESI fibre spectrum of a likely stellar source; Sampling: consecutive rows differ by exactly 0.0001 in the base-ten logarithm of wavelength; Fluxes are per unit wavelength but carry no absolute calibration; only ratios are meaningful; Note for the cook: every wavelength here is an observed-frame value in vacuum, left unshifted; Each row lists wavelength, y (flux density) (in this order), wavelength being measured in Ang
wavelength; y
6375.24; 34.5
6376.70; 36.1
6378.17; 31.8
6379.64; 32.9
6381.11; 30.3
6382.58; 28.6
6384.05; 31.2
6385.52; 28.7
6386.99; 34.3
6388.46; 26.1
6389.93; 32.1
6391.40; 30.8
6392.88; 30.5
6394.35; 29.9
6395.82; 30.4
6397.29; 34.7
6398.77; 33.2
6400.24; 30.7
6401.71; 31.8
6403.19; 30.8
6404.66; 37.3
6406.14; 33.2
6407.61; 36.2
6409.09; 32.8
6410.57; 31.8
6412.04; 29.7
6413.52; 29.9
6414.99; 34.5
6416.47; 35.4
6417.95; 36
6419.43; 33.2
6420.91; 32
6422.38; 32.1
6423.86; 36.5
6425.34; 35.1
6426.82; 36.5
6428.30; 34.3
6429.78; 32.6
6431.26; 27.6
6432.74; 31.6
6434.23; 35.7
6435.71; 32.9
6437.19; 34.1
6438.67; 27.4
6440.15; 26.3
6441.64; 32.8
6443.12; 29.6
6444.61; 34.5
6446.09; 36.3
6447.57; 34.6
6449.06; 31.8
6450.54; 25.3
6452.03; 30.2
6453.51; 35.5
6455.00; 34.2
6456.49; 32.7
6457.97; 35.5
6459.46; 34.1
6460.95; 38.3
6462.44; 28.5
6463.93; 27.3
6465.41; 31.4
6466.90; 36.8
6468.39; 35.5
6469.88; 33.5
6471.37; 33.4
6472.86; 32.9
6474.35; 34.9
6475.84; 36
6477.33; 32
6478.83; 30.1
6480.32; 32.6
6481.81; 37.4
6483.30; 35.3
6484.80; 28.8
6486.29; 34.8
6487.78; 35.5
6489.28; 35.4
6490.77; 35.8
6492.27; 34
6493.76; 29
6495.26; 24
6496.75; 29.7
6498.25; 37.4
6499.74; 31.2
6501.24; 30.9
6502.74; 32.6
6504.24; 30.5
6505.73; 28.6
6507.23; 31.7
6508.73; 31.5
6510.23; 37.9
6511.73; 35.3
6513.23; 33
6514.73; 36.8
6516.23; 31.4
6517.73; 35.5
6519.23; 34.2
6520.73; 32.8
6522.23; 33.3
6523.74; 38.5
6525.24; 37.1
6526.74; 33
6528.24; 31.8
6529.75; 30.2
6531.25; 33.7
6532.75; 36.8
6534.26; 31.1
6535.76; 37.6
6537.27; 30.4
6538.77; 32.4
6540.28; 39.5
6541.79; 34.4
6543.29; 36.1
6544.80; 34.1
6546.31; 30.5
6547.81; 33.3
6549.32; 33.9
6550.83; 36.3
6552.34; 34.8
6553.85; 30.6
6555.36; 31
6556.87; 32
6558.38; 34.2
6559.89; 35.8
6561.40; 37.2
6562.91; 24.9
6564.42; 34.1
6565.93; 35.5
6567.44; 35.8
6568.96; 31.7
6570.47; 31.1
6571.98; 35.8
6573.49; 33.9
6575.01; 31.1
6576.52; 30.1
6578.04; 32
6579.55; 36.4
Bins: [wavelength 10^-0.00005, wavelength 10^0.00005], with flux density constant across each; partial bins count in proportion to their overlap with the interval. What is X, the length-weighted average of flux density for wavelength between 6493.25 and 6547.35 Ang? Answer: 33.2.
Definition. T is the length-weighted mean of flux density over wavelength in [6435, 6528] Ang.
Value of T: 33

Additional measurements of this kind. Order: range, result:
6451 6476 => 33.4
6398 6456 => 32.7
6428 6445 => 31.5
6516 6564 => 33.7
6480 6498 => 32.8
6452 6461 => 34.4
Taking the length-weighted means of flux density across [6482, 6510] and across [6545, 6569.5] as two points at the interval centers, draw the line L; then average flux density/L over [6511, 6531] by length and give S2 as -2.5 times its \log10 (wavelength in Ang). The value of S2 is -0.05 mag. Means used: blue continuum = 32.3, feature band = 34.1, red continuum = 33.3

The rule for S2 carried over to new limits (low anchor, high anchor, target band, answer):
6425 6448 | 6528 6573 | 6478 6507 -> 0.026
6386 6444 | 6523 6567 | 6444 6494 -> -0.014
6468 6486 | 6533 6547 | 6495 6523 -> 0.037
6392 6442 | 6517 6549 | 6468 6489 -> -0.011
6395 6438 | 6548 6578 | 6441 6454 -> 0.031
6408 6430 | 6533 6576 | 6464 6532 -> 0.011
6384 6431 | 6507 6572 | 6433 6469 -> 0.016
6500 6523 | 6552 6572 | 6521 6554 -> -0.035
